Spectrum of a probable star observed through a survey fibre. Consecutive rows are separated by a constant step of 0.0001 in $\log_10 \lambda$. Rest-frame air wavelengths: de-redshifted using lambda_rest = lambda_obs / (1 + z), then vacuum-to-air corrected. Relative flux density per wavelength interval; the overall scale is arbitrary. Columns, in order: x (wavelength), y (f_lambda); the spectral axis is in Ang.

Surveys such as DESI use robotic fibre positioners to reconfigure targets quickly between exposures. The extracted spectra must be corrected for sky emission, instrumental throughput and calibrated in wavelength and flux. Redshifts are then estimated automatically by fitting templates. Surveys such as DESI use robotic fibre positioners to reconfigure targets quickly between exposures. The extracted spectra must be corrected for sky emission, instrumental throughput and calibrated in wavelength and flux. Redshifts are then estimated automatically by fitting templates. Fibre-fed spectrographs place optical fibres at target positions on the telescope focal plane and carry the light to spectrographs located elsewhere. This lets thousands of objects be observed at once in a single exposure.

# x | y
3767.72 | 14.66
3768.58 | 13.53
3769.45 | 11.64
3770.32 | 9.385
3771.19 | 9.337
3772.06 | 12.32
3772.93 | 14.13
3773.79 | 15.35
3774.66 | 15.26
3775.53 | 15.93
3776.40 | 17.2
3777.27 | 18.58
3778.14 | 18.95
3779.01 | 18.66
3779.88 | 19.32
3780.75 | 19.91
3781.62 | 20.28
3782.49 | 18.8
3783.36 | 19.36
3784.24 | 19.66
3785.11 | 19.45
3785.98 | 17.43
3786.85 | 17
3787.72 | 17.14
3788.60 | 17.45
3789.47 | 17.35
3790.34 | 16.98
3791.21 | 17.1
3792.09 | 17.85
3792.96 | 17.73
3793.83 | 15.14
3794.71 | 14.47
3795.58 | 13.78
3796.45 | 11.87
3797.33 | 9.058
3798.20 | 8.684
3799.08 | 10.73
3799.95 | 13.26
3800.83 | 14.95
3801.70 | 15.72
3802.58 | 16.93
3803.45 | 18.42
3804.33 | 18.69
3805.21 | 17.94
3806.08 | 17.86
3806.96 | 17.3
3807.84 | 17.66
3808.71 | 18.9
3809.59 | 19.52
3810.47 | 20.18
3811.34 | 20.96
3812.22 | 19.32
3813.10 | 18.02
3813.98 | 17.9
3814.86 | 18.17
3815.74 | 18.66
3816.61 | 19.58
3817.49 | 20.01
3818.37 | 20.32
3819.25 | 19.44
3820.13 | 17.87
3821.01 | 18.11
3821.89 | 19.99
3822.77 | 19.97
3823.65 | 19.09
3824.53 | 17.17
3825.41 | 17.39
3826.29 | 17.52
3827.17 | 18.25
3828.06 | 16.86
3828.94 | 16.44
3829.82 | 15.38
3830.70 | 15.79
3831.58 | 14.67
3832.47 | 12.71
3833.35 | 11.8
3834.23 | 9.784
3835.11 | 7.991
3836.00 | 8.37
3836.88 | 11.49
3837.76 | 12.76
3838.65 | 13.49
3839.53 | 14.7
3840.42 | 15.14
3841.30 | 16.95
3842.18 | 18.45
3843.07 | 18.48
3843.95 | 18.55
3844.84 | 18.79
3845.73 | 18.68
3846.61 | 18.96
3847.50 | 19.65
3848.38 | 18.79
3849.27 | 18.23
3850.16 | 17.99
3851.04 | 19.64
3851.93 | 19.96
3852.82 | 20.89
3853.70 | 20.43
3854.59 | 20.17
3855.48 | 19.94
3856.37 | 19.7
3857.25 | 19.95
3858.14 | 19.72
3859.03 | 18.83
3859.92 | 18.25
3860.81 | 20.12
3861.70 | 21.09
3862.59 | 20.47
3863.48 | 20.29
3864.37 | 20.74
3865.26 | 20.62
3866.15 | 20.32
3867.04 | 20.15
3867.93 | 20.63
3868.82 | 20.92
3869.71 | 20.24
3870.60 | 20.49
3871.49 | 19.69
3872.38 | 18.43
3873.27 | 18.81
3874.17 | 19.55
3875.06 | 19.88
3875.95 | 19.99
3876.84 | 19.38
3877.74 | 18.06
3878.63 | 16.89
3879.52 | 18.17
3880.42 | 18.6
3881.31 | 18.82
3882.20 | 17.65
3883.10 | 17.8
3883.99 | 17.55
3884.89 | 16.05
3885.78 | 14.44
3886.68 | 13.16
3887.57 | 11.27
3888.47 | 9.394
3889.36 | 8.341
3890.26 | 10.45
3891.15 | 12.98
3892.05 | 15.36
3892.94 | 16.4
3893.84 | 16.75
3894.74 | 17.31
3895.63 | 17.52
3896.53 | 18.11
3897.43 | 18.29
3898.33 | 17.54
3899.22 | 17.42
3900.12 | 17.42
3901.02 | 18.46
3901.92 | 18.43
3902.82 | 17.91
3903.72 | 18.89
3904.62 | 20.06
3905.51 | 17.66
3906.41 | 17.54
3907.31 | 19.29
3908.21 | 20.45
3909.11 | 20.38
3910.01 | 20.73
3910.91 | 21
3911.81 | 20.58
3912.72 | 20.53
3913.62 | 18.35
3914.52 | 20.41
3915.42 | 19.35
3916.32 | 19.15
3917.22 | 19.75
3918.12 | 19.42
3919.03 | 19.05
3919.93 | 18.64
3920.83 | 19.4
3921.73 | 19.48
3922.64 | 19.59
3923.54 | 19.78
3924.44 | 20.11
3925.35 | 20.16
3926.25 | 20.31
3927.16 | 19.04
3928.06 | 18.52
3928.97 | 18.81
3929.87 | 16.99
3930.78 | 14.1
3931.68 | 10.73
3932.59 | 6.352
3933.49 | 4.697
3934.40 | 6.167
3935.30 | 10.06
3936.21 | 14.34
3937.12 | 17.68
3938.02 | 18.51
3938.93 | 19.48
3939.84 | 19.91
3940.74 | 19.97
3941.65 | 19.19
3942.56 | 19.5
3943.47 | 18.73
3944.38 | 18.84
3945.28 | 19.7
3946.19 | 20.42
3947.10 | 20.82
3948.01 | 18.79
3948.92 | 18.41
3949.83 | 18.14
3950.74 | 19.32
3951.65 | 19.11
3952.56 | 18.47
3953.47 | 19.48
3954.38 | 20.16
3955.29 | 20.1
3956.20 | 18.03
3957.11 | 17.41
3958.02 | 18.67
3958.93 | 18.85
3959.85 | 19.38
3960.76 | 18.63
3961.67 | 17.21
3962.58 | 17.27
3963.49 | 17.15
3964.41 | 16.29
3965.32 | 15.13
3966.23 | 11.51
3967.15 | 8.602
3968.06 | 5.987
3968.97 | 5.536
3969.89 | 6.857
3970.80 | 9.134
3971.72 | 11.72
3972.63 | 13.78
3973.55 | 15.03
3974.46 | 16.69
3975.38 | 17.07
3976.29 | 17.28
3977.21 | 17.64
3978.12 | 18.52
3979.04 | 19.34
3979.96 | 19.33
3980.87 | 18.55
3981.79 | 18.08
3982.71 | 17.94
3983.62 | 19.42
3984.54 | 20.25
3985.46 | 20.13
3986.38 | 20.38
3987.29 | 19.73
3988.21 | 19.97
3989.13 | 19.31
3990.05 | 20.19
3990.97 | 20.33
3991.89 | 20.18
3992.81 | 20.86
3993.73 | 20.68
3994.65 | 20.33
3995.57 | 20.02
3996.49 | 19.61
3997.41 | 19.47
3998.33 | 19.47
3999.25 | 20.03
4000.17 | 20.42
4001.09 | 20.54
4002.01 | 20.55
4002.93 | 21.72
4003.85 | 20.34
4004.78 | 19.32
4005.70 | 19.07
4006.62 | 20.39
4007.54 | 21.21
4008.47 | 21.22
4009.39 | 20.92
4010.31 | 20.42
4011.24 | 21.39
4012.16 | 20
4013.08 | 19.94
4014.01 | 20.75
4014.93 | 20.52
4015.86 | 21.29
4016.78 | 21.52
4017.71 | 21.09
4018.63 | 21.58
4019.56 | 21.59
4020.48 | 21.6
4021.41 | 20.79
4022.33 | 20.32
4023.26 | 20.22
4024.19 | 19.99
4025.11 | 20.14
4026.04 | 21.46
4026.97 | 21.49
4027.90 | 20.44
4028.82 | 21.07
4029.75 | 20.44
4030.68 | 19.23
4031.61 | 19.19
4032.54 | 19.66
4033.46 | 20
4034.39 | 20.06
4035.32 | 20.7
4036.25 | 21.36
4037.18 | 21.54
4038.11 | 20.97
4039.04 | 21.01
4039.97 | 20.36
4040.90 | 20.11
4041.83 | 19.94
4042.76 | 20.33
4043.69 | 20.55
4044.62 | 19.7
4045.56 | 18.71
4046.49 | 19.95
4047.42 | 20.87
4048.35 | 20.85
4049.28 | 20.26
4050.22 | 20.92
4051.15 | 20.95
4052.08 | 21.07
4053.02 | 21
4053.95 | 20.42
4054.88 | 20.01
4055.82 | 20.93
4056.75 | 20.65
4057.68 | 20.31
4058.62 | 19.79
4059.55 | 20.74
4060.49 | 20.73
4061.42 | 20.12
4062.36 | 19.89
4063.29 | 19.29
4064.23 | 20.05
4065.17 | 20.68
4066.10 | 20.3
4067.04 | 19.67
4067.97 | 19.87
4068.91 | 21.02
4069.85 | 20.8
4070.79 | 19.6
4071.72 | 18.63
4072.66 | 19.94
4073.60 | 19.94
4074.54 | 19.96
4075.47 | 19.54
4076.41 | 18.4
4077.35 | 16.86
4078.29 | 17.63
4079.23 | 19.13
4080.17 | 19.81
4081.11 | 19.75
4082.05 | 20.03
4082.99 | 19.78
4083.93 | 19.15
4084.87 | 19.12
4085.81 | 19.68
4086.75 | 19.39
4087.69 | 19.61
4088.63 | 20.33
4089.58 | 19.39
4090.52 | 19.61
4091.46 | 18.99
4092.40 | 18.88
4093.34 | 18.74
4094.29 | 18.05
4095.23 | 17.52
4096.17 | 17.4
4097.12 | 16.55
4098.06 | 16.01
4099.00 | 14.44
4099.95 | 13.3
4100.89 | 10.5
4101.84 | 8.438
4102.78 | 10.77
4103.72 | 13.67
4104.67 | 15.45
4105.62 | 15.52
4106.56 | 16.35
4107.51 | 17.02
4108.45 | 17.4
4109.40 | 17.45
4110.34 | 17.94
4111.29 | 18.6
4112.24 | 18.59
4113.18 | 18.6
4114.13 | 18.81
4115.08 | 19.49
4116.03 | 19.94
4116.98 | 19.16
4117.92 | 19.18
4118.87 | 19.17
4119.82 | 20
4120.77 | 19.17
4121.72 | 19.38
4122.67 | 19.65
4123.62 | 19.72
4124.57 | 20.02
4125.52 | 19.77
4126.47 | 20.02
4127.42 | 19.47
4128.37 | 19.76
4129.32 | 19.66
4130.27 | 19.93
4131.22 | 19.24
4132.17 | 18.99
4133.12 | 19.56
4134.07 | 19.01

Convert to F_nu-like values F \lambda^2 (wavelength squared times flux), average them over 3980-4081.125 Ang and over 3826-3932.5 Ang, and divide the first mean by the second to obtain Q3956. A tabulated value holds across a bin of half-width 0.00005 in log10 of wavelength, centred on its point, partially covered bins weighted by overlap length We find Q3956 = 1.2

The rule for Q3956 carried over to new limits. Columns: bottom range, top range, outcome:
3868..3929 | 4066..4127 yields 1.11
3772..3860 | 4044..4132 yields 1.26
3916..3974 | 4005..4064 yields 1.30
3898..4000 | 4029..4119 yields 1.14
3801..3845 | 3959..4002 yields 1.11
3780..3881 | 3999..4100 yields 1.26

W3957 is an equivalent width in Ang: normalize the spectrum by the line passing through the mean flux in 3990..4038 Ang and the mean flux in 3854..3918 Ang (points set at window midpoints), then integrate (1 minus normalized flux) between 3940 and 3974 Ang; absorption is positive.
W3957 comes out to 5.15 Ang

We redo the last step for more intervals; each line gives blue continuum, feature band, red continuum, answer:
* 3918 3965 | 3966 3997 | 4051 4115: 1.9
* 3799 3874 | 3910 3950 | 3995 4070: 2.7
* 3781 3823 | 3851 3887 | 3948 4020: -3.0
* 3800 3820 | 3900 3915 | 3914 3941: -1.9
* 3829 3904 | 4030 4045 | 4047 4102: -1.2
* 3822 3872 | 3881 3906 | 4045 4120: 2.6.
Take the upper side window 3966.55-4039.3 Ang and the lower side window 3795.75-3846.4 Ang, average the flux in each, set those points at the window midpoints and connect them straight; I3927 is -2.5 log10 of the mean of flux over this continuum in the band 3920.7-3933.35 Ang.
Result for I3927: 0.06 mag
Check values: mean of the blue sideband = 16.4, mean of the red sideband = 19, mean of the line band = 17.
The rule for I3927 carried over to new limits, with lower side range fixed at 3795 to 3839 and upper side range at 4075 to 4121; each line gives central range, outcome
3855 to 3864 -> -0.21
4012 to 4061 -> -0.18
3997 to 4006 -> -0.17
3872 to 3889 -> -0.03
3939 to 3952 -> -0.15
